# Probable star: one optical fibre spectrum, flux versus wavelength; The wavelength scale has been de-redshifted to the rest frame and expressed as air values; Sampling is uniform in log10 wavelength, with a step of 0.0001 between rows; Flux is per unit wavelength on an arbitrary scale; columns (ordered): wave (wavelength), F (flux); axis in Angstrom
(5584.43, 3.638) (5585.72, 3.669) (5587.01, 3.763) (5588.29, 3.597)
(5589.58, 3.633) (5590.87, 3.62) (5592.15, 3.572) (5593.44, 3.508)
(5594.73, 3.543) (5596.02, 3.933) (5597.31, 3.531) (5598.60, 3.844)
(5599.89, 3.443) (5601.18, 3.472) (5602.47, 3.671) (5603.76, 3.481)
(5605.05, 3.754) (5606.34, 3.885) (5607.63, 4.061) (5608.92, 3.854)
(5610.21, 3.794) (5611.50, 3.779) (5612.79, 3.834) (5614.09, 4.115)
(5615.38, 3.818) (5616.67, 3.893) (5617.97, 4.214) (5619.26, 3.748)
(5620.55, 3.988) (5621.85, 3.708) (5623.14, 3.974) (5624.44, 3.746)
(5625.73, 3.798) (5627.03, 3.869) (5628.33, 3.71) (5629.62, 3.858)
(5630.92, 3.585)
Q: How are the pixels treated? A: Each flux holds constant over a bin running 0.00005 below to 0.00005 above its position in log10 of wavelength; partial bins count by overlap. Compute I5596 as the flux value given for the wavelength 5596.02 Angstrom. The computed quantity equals 3.933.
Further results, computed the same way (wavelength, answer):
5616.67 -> 3.893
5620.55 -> 3.988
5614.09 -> 4.115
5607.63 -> 4.061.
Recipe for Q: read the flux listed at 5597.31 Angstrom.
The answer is 3.531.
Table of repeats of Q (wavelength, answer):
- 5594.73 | 3.543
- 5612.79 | 3.834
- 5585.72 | 3.669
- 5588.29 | 3.597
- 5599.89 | 3.443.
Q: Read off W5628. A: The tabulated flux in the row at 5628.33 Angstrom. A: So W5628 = 3.71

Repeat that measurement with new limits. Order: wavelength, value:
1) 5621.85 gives 3.708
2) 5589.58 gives 3.633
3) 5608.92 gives 3.854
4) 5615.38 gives 3.818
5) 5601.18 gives 3.472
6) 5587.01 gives 3.763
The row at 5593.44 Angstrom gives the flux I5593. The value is 3.508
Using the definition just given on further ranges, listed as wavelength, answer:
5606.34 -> 3.885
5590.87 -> 3.62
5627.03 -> 3.869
